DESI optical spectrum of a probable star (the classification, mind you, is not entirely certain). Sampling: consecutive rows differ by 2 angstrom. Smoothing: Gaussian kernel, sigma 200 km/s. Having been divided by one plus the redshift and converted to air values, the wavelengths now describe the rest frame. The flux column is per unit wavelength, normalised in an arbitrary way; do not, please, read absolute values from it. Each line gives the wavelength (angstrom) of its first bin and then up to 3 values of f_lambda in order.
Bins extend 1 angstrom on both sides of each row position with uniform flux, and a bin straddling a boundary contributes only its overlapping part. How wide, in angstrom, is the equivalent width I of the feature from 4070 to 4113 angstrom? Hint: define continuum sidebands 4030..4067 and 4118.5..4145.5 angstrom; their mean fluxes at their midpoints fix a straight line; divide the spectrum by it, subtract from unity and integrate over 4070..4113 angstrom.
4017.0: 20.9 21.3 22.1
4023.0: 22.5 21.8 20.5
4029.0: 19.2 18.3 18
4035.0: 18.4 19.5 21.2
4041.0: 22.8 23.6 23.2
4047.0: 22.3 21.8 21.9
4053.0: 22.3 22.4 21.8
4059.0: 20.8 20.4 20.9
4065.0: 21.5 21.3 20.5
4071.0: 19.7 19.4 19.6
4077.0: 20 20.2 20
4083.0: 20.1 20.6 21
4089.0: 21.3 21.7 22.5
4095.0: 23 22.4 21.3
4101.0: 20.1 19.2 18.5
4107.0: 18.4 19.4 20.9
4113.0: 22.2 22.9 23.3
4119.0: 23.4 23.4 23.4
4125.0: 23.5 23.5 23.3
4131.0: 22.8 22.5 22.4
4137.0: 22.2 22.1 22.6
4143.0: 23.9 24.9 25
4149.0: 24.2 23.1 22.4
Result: 3.3 angstrom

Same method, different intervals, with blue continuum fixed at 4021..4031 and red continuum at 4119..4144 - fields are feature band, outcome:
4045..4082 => 1.02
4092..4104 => 0.47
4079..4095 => 0.71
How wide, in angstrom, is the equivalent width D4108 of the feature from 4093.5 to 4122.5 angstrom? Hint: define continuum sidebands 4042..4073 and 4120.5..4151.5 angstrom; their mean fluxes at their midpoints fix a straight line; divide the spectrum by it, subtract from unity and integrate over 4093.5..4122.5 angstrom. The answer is 1.7 angstrom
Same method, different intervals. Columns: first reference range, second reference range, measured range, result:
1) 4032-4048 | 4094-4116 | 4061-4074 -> 0.3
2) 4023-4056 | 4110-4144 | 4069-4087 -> 1.5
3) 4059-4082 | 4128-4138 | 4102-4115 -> 1.0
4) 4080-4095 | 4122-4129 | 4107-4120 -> 0.6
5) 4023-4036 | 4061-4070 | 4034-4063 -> -1.8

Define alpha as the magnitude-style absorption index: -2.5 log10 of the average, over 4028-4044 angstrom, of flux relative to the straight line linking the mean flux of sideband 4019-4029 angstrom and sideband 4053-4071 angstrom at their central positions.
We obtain 0.06 mag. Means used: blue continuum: 21.4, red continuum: 21.2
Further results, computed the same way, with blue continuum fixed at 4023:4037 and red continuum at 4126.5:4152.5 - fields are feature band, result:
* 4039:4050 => -0.128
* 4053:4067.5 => -0.040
